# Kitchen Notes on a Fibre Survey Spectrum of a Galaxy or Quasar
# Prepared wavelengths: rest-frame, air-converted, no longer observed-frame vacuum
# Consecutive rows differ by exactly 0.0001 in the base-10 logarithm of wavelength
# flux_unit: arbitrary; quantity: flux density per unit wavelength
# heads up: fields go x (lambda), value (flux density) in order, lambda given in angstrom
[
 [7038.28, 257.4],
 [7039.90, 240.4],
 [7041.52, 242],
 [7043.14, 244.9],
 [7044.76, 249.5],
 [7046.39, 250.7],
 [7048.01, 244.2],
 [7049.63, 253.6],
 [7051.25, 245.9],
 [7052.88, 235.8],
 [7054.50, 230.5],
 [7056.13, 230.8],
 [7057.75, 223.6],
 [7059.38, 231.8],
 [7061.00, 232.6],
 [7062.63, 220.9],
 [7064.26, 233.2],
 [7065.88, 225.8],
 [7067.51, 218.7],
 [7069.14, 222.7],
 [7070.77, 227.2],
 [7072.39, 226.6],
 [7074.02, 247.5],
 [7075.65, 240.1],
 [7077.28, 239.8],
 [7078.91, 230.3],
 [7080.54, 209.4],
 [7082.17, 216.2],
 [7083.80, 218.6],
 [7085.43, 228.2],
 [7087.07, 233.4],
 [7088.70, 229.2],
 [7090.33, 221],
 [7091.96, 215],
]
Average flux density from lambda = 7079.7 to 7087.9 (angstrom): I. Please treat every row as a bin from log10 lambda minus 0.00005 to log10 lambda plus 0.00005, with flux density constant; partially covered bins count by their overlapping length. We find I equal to 221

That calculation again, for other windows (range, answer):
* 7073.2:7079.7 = 239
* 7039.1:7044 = 243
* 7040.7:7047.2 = 247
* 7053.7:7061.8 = 230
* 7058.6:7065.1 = 230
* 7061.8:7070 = 224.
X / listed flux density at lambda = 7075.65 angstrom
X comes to 240.1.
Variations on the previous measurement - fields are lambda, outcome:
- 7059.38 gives 231.8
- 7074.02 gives 247.5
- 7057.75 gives 223.6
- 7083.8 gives 218.6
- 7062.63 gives 220.9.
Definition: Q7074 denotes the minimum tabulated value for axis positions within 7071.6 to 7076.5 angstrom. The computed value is 226.6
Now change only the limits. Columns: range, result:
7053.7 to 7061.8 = 223.6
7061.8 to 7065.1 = 220.9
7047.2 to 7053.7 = 235.8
